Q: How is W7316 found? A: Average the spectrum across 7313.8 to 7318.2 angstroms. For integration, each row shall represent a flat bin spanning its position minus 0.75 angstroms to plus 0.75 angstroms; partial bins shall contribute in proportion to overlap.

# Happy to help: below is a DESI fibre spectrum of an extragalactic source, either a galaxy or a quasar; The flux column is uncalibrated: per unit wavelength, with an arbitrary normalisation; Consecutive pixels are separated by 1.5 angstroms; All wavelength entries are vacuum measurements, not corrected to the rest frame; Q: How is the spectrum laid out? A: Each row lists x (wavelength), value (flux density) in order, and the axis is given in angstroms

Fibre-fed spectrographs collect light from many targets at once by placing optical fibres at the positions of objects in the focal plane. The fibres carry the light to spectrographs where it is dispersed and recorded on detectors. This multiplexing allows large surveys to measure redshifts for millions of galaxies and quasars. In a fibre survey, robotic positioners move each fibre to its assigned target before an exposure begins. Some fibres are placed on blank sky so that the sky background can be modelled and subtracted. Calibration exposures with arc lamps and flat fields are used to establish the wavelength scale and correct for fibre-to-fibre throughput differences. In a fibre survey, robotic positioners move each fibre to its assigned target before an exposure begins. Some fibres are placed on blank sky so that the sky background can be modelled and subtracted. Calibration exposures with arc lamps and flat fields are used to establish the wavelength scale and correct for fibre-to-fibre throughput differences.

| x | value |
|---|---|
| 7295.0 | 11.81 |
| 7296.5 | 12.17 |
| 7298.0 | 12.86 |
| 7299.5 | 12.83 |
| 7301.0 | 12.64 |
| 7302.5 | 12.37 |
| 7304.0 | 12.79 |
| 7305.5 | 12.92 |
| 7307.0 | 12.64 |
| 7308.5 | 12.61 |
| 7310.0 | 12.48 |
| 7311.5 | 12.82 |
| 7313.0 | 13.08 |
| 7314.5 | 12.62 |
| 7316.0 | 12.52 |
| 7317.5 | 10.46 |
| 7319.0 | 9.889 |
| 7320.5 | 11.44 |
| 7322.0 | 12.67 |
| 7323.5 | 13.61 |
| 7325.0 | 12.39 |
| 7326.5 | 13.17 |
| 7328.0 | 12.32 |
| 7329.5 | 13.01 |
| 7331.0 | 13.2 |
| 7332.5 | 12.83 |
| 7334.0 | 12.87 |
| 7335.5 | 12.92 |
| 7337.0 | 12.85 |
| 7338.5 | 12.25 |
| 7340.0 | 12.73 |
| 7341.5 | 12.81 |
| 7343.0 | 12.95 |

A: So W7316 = 11.9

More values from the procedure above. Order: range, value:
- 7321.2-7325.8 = 12.9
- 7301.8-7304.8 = 12.6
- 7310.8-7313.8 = 12.9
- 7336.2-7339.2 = 12.6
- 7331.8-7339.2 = 12.7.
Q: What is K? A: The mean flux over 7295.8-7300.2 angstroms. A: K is 12.6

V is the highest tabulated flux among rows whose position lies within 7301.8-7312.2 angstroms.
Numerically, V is 12.92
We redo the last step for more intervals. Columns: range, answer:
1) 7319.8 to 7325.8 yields 13.61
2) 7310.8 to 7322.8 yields 13.08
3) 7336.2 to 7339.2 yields 12.85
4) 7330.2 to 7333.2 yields 13.2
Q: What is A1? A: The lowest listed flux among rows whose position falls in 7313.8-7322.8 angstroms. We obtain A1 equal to 9.889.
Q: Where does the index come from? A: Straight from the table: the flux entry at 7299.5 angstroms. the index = 12.83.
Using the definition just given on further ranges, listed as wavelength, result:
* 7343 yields 12.95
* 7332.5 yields 12.83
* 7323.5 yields 13.61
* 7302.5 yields 12.37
